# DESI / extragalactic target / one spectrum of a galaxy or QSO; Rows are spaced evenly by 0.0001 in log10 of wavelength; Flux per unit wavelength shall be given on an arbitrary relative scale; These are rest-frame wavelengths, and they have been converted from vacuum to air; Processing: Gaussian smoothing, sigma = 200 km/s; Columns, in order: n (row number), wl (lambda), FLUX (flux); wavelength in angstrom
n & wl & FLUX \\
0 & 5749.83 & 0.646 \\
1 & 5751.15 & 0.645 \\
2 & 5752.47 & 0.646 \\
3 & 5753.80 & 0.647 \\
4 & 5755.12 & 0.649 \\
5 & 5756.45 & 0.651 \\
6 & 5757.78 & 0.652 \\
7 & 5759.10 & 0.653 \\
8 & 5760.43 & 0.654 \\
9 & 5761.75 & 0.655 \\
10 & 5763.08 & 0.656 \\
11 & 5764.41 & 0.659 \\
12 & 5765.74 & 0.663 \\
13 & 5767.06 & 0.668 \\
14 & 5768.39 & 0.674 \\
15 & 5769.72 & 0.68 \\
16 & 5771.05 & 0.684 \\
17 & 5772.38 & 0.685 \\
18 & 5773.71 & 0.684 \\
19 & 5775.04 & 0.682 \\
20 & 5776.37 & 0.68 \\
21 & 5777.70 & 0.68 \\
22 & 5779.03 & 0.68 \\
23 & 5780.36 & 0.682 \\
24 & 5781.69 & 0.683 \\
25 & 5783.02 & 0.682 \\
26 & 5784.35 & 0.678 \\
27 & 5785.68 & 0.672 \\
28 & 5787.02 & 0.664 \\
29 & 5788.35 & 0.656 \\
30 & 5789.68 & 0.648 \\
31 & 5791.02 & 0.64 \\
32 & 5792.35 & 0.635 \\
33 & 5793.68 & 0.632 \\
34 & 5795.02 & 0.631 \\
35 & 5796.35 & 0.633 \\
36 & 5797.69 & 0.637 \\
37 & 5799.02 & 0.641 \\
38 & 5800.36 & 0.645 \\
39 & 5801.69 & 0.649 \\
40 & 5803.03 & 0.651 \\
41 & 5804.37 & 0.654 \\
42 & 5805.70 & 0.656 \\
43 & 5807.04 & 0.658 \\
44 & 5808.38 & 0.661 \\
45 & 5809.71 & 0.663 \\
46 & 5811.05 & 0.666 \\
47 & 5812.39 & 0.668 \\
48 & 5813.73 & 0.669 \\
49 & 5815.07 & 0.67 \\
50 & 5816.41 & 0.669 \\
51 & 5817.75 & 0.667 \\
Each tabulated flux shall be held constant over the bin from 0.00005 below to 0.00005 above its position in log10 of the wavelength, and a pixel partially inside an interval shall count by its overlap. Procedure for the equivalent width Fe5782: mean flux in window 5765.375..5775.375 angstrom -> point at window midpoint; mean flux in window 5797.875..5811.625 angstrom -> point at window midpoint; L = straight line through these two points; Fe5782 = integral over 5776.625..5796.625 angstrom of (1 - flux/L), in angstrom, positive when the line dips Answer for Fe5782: 0.2 angstrom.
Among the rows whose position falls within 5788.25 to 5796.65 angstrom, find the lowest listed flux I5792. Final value 0.631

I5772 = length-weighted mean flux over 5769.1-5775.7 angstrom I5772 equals 0.683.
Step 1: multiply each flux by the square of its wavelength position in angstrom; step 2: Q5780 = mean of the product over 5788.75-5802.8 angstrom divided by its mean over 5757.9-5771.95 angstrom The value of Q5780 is 0.97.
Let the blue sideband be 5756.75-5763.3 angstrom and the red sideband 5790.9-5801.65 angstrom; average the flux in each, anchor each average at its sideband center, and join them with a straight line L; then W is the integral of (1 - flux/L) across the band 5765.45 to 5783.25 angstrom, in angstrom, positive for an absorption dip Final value -0.9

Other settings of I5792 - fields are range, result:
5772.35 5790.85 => 0.648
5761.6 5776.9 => 0.655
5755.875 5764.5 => 0.651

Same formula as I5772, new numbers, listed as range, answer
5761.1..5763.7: 0.655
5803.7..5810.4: 0.659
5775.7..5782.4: 0.681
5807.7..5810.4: 0.663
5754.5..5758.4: 0.649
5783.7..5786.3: 0.676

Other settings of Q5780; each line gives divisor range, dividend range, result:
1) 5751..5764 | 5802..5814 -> 1.03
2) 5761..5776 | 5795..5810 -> 0.98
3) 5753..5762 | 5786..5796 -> 1.00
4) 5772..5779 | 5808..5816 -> 0.99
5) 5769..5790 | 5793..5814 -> 0.97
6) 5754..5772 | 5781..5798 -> 1.00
